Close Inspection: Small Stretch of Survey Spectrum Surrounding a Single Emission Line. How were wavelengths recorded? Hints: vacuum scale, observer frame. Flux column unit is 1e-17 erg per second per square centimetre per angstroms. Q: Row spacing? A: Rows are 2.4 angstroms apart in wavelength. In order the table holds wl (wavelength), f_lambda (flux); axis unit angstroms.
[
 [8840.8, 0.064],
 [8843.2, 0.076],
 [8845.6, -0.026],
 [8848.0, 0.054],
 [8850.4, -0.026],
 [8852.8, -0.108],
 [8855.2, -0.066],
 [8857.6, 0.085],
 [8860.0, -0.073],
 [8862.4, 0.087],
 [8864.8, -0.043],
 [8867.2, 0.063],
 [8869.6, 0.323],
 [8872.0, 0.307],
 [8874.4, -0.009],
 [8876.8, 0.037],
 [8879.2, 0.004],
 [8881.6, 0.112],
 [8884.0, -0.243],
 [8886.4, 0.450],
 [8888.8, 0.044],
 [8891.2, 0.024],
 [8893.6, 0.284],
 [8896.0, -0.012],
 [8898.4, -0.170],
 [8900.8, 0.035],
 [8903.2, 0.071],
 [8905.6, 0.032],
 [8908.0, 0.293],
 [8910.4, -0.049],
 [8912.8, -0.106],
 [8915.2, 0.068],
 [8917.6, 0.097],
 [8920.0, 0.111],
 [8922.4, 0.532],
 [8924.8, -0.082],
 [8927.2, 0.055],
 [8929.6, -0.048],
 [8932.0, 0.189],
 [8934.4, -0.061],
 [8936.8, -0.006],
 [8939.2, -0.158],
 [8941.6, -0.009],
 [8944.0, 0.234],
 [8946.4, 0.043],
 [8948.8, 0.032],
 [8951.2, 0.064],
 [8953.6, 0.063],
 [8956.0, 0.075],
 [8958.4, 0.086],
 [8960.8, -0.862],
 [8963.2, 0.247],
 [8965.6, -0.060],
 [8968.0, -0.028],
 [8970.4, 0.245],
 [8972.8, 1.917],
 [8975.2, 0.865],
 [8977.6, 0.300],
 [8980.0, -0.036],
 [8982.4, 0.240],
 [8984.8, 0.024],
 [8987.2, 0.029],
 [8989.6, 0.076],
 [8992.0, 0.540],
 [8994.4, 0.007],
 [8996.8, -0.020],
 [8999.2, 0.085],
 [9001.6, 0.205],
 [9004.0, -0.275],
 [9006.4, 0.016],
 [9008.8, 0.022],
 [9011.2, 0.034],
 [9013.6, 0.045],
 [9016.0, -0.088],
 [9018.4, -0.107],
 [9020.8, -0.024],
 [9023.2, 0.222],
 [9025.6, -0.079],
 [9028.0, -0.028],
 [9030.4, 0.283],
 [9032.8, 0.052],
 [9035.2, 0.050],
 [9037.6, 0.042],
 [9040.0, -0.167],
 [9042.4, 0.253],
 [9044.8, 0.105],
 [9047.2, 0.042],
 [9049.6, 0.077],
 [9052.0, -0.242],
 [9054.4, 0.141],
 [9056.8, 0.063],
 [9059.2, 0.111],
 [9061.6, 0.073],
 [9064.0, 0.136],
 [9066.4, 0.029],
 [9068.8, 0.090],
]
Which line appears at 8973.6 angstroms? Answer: H-beta 4861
